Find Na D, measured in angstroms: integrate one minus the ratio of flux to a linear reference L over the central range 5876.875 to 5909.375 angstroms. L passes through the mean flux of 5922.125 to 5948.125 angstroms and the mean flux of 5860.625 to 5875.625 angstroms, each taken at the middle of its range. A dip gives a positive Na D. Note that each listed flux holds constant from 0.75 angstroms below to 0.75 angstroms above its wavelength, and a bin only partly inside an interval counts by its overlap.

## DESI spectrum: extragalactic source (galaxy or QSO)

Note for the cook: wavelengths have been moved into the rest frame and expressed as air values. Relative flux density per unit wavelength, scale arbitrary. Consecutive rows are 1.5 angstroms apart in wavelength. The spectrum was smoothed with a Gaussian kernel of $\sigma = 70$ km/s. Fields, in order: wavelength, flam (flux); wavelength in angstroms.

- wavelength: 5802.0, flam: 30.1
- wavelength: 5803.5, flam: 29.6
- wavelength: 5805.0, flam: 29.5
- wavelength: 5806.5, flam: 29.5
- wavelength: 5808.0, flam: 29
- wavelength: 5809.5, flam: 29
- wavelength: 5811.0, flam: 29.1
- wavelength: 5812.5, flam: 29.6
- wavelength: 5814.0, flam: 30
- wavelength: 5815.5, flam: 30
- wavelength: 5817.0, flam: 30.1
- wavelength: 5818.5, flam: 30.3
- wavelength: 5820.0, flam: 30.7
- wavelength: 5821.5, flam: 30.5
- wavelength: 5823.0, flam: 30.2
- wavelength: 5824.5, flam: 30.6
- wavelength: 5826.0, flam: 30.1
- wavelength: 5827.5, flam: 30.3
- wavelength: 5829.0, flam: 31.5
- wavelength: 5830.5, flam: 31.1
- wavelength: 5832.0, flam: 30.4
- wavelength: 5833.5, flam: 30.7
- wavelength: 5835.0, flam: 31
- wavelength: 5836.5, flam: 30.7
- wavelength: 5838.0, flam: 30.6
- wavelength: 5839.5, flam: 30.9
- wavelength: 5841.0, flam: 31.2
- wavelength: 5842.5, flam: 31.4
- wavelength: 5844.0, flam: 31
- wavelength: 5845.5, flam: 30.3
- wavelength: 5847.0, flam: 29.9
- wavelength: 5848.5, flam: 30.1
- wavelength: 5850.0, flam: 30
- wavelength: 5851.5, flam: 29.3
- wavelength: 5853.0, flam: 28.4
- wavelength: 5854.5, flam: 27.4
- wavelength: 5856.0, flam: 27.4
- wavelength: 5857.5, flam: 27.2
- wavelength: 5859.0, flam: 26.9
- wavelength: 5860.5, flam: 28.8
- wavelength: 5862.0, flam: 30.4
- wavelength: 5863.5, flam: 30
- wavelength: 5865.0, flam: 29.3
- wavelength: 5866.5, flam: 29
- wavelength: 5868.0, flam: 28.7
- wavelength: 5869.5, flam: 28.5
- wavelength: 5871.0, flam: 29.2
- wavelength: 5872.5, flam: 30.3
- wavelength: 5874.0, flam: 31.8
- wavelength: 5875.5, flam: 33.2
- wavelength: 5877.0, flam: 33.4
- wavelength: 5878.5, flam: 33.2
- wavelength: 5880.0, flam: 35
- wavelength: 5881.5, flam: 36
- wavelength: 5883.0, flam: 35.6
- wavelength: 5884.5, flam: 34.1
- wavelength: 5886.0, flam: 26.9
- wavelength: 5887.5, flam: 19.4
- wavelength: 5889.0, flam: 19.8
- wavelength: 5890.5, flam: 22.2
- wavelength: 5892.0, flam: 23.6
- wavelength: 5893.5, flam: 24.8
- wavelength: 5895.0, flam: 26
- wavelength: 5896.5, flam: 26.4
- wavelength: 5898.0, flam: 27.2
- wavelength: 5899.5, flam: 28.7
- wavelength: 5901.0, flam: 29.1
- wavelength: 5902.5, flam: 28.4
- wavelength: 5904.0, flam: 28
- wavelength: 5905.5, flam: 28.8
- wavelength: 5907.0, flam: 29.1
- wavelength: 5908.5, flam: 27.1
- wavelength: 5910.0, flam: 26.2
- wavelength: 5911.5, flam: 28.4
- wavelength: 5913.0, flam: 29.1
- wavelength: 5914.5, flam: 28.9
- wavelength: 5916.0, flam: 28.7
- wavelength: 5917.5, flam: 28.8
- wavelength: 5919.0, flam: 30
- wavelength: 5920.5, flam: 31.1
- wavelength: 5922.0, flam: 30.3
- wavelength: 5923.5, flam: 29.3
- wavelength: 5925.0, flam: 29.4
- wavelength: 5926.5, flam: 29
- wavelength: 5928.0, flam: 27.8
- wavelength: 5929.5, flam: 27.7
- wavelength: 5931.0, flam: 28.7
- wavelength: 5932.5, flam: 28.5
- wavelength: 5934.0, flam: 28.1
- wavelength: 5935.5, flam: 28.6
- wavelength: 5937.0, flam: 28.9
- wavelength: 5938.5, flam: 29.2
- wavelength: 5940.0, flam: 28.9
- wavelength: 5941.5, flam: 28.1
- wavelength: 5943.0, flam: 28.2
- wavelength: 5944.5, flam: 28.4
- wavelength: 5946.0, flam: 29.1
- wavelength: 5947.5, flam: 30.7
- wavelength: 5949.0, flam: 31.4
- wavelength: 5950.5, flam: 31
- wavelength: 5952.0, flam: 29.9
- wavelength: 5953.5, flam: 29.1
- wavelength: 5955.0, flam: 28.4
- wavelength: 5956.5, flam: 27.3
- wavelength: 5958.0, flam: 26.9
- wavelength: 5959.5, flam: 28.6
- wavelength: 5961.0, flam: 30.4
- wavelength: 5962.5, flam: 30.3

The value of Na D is 1.39 angstroms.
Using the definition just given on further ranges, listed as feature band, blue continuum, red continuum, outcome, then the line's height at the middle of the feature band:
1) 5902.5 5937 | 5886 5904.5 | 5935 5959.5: -2.1 angstroms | 27.1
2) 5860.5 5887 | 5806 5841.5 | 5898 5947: -1.6 angstroms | 29.5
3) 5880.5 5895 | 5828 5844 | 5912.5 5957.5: 1.4 angstroms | 30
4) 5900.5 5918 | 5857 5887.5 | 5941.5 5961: 0.9 angstroms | 29.9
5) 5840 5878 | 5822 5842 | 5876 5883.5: 3.6 angstroms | 32.9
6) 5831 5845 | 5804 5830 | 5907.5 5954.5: -0.5 angstroms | 29.8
